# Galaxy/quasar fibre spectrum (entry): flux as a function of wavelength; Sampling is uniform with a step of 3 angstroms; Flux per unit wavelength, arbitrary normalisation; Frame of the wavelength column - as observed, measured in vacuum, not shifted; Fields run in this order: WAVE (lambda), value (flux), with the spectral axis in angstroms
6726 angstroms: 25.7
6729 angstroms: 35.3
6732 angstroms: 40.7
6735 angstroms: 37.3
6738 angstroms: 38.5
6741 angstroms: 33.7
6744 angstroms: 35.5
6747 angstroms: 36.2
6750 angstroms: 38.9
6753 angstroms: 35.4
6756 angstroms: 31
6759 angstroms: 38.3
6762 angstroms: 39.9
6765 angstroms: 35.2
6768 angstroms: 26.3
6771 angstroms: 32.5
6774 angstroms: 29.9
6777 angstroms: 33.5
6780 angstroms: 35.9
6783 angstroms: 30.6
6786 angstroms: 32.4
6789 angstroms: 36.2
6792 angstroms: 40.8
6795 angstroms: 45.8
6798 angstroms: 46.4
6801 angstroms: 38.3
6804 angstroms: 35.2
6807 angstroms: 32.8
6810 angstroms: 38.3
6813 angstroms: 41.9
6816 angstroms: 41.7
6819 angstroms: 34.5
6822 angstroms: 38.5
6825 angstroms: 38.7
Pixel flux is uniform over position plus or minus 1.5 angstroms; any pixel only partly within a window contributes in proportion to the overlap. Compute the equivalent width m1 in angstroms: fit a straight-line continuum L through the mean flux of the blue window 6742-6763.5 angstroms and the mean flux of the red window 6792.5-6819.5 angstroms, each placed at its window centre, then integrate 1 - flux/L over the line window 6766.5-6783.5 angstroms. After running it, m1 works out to 2.8 angstroms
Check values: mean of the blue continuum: 36.4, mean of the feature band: 31.5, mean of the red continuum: 39.7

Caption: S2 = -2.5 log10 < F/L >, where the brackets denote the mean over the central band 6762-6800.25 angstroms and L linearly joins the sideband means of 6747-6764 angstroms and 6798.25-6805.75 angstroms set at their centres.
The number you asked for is 0.055 mag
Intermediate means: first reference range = 36.6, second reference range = 38.2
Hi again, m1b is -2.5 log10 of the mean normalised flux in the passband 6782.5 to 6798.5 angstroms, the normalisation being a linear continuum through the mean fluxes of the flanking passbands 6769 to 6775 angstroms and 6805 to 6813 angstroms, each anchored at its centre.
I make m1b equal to -0.14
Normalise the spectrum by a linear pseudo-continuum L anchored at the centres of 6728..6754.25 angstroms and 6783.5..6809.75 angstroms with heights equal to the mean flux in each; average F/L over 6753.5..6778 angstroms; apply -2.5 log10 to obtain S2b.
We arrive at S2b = 0.12 mag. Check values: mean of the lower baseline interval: 36.9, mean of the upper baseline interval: 38.2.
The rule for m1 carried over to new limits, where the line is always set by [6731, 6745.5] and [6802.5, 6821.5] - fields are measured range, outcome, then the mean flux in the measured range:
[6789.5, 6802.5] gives -1.7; 42.3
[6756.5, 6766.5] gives 0.0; 37.1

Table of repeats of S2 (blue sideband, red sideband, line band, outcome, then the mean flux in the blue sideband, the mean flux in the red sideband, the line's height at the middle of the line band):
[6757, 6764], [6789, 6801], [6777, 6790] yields 0.22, 38.2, 42.6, 41.1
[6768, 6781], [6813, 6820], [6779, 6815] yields -0.06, 32.1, 39.2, 35.9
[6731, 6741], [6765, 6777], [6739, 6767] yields -0.05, 38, 30.8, 34.5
